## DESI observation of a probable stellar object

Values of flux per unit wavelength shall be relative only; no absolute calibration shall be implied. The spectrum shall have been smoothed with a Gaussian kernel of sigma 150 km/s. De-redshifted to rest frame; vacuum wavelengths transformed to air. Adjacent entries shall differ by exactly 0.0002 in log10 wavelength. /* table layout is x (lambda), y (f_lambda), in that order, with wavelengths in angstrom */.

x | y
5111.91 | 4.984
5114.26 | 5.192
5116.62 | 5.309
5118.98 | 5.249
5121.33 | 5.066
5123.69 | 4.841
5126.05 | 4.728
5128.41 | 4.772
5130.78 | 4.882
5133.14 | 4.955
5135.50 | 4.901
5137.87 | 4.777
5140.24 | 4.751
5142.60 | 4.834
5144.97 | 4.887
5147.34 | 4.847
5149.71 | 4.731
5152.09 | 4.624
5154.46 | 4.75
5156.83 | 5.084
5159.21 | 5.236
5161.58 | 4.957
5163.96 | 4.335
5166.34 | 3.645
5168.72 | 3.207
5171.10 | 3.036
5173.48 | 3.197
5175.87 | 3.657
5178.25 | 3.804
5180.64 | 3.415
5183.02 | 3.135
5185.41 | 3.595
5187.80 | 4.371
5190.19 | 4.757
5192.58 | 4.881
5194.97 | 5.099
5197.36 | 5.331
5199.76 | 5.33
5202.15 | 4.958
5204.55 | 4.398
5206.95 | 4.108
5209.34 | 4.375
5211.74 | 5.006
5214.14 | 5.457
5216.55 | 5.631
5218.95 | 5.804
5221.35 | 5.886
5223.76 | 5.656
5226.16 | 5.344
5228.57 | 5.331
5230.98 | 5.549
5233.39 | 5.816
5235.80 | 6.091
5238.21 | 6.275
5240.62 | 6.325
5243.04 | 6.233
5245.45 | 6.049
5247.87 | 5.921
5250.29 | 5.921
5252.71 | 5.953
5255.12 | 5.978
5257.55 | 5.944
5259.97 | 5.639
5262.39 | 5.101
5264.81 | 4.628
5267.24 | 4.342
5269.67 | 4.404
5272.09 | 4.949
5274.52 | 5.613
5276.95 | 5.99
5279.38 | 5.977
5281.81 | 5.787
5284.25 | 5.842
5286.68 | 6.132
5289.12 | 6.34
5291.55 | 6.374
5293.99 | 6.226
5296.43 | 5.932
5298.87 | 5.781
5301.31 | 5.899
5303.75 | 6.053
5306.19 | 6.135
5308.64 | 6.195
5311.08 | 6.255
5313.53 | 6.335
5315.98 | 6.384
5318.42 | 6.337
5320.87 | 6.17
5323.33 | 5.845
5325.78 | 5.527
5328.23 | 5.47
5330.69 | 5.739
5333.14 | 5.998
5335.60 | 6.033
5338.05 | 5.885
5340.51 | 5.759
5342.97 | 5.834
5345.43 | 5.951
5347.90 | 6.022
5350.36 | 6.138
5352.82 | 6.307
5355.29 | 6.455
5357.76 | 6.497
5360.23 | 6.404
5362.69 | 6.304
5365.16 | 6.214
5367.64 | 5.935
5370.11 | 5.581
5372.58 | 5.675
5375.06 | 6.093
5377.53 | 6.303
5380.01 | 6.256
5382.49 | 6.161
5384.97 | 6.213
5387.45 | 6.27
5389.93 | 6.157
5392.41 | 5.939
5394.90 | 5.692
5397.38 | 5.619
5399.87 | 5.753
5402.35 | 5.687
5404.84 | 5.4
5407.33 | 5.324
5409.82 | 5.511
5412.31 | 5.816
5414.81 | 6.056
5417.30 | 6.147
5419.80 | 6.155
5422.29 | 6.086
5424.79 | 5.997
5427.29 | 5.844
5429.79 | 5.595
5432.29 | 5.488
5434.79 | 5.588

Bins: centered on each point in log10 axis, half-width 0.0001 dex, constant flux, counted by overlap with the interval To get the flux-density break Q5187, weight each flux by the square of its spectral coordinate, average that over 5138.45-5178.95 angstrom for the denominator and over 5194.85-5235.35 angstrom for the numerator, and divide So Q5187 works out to 1.2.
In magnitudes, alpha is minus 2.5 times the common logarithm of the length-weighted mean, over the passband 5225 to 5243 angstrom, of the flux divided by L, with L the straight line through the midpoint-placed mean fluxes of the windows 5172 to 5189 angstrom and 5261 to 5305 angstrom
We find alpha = -0.25 mag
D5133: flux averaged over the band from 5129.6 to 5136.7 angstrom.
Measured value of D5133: 4.91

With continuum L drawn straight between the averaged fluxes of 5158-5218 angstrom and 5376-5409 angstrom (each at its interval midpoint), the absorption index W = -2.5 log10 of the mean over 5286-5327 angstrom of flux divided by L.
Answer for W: -0.164 mag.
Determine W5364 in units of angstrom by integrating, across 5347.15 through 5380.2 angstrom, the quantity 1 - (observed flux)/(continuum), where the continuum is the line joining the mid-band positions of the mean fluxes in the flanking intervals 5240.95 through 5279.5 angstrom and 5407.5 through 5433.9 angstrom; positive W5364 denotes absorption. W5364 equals -2.4 angstrom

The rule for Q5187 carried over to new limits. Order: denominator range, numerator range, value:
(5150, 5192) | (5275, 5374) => 1.57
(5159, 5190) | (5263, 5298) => 1.54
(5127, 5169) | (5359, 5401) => 1.40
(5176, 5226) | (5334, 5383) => 1.36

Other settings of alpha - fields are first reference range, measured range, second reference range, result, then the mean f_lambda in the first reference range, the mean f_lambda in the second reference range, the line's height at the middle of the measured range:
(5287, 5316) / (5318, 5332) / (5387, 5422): 0.05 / 6.15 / 5.82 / 6.07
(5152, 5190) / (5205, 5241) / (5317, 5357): -0.18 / 4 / 5.98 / 4.62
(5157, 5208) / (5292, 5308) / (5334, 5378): -0.10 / 4.23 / 6.07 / 5.48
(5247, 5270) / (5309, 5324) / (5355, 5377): -0.08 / 5.41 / 6.12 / 5.79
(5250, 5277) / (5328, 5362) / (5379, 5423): -0.07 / 5.33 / 5.9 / 5.67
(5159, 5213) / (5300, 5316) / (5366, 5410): -0.18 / 4.24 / 5.88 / 5.23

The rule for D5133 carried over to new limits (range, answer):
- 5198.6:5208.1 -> 4.7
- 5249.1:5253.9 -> 5.94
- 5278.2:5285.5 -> 5.87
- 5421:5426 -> 6.05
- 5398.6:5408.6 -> 5.54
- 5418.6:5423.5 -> 6.13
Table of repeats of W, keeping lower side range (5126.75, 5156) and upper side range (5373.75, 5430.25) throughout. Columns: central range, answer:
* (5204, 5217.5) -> 0.06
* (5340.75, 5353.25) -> -0.06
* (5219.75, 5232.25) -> -0.08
